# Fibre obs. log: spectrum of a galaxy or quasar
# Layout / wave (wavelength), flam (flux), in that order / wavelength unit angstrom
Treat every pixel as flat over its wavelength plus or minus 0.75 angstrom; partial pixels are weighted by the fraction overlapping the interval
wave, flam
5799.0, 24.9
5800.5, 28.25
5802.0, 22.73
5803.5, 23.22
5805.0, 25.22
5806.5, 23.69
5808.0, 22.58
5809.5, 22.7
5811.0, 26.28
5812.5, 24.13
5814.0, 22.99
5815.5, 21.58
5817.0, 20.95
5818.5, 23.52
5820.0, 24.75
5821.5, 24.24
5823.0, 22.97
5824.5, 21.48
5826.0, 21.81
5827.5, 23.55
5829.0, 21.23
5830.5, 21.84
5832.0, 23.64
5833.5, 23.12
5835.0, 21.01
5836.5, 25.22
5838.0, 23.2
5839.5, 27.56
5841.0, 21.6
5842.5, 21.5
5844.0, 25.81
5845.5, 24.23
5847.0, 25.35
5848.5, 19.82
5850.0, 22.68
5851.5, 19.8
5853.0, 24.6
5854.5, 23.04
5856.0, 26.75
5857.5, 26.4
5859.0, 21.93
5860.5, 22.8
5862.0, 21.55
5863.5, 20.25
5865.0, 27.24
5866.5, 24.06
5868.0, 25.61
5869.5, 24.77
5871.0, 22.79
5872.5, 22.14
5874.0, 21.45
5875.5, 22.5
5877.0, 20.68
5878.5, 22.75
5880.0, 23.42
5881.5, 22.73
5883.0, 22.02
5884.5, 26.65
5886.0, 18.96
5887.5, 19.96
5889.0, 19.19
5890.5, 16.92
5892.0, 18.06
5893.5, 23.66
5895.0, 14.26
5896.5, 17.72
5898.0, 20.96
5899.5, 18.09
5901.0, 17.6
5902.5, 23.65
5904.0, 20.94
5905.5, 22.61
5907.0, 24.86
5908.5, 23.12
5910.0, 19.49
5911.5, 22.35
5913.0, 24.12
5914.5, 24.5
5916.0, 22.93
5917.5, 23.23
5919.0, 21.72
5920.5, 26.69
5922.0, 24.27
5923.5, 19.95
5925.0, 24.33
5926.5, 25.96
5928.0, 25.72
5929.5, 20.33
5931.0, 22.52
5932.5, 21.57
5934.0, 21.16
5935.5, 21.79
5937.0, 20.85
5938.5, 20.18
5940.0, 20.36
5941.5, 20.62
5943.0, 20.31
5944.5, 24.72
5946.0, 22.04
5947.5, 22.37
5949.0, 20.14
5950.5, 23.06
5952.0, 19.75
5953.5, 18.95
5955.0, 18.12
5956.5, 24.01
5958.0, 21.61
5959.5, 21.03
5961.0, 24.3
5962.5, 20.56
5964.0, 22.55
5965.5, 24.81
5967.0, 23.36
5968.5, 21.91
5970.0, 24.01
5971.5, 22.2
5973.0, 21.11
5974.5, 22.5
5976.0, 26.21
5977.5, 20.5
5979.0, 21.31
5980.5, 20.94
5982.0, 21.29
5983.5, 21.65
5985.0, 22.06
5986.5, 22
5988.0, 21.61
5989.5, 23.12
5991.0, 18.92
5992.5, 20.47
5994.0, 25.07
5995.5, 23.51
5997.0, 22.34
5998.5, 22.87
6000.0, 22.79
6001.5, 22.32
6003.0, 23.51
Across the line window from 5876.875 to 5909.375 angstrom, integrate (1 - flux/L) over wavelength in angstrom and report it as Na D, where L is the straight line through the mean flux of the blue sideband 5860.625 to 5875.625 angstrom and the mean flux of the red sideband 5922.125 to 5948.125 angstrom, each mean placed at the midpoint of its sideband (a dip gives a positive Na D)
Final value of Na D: 2.8 angstrom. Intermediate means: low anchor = 23.2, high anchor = 22.1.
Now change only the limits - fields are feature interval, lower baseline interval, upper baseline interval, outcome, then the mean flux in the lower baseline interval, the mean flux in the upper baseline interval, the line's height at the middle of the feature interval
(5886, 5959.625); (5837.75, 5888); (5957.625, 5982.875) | 4.07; 23.2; 22.4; 22.7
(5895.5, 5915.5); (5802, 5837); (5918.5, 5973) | 0.87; 23.1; 22.1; 22.5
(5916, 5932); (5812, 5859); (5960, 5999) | -0.52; 23.2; 22.3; 22.7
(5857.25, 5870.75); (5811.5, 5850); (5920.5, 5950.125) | -0.53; 23.1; 22.2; 22.8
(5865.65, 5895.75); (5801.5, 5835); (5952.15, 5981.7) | 1.32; 23.1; 22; 22.6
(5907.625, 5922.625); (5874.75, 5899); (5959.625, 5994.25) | -1.50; 20.6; 22.2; 21.1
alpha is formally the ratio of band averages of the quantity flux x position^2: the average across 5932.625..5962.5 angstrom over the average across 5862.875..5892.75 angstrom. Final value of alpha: 1.0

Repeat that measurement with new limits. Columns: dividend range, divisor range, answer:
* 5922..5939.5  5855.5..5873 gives 0.96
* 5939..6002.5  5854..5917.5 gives 1.03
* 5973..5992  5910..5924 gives 0.96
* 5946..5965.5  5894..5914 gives 1.05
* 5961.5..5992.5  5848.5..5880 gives 0.99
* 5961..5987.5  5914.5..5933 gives 0.97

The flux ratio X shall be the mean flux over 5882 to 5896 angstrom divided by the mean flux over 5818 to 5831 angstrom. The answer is 0.88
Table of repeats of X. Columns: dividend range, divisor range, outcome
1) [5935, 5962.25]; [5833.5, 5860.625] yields 0.91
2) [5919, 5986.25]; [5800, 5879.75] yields 0.95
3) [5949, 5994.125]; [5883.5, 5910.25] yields 1.07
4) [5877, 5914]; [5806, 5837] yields 0.91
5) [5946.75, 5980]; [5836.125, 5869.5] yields 0.93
